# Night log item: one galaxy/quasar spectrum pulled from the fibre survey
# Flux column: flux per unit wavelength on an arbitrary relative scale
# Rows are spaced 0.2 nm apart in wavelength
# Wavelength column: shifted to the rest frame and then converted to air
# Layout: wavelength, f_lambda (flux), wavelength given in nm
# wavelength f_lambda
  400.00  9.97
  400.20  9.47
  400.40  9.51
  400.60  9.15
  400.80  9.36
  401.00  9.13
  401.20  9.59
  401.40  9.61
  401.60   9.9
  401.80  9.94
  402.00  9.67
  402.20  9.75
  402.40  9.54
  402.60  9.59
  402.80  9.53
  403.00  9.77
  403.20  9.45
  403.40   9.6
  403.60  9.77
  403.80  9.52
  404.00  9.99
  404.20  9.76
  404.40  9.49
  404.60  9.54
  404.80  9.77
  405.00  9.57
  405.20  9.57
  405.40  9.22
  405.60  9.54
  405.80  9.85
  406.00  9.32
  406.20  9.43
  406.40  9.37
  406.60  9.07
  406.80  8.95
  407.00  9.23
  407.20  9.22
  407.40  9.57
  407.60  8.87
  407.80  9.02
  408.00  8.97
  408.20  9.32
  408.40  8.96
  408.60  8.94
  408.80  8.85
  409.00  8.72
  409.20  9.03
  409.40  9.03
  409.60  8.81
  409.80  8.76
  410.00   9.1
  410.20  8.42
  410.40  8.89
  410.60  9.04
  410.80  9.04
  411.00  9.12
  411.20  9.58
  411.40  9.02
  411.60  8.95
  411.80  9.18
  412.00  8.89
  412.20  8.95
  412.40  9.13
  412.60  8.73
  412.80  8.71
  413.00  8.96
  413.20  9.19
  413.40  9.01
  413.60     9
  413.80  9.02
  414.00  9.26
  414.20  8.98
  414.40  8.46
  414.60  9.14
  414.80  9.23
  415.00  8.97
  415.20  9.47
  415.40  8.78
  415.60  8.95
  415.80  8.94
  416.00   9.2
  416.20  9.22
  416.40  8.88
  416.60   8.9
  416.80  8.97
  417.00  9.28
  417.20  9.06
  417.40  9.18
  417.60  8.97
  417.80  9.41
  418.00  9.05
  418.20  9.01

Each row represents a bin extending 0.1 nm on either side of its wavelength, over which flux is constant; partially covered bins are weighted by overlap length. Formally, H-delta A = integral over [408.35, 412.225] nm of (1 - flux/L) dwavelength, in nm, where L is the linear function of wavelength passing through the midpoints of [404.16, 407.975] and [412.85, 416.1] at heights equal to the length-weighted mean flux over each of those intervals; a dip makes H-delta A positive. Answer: 0.10 nm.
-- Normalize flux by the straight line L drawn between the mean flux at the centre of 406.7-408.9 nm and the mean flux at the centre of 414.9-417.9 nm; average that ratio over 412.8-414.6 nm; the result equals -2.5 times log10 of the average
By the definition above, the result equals 0.01 mag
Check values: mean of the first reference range 9.08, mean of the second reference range 9.08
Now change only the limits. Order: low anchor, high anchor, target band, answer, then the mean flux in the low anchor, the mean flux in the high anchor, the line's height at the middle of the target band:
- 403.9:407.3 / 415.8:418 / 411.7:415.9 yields 0.02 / 9.46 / 9.1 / 9.2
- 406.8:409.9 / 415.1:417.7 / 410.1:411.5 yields 0.00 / 9.02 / 9.06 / 9.03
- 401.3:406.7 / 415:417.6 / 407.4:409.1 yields 0.05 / 9.6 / 9.06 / 9.41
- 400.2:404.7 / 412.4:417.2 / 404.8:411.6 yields 0.02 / 9.6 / 9.01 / 9.32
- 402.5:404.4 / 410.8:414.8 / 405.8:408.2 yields 0.02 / 9.66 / 9.02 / 9.41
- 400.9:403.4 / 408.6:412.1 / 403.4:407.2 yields -0.01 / 9.62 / 8.97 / 9.37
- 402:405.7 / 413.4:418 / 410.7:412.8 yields 0.02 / 9.61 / 9.06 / 9.24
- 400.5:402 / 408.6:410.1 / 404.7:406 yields -0.04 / 9.54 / 8.9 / 9.22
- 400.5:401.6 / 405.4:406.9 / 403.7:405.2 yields -0.03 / 9.42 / 9.35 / 9.37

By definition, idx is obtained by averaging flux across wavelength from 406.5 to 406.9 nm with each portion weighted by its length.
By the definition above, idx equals 9.01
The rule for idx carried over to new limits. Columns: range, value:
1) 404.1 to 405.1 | 9.63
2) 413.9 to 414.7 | 8.96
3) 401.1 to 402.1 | 9.74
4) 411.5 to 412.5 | 9.02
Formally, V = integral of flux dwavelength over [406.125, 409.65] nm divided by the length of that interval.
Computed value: 9.08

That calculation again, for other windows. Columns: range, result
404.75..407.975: 9.33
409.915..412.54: 9.02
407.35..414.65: 8.98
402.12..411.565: 9.28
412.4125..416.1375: 9.01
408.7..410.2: 8.87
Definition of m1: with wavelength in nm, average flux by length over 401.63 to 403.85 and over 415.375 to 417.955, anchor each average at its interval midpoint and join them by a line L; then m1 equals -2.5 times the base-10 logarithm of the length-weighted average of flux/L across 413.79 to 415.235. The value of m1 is 0.01 mag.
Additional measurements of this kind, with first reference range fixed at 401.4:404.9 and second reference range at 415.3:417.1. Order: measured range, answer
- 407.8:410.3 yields 0.06 mag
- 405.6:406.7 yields 0.01 mag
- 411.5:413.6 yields 0.03 mag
